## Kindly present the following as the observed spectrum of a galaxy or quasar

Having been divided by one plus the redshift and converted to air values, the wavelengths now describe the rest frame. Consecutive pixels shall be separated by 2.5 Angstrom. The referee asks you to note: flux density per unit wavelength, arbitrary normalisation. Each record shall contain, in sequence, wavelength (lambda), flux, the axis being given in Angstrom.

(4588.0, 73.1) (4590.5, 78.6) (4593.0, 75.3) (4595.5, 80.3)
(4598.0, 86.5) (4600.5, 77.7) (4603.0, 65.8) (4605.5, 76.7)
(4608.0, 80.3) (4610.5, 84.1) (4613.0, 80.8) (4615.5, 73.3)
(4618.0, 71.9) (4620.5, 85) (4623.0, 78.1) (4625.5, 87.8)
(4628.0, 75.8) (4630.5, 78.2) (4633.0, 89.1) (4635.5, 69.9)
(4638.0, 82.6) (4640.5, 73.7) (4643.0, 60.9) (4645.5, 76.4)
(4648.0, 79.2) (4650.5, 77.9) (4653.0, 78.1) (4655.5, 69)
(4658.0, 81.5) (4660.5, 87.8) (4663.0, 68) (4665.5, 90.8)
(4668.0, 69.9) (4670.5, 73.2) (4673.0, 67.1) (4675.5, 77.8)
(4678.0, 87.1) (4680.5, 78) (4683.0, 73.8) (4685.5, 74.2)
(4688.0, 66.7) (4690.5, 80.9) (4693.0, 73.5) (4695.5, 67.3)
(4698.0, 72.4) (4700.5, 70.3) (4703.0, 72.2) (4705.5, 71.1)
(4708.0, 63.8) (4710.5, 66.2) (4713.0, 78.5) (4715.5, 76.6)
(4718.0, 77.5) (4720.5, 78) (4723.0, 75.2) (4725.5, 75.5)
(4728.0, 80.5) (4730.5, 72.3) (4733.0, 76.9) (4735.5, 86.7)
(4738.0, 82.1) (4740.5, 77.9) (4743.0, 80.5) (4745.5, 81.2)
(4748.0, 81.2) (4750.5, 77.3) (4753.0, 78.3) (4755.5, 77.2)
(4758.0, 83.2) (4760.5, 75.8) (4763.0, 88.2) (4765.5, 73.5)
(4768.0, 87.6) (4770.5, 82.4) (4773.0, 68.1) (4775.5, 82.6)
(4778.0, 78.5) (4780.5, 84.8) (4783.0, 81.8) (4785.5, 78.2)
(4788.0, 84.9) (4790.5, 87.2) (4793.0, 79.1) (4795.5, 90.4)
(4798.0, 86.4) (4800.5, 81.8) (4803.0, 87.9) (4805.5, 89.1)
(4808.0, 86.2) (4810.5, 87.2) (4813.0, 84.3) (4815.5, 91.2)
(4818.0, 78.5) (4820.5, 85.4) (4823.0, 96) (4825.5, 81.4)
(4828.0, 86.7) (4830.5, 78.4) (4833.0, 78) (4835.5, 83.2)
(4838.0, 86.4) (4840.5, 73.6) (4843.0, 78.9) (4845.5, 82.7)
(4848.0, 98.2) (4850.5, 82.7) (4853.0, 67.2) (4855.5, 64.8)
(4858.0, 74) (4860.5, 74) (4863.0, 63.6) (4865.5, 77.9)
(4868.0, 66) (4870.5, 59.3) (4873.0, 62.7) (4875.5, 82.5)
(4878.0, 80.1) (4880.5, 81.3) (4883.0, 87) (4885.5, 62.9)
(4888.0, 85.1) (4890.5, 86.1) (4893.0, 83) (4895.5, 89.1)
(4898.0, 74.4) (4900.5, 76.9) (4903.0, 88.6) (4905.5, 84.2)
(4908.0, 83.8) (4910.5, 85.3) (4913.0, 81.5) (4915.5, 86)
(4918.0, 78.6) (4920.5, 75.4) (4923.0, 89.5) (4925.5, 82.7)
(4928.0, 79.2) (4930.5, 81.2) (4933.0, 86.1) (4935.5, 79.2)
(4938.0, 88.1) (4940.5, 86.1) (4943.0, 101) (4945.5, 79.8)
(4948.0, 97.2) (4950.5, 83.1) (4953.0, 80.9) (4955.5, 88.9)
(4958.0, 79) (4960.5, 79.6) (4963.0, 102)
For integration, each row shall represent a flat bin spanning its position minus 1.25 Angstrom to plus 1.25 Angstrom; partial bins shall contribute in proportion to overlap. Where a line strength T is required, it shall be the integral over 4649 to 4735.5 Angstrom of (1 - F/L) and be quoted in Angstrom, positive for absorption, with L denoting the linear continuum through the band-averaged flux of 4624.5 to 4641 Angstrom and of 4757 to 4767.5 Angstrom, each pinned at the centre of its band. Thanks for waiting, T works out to 5.4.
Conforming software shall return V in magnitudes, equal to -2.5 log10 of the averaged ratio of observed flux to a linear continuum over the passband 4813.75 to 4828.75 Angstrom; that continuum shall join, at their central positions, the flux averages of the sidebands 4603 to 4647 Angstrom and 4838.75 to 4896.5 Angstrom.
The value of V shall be -0.13 mag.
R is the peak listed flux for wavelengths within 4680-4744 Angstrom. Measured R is 86.7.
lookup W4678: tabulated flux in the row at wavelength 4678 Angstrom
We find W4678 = 87.1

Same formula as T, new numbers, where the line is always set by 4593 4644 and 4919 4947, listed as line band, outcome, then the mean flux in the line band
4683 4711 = 3.0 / 71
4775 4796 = -0.4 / 82.8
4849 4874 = 4.0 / 69.6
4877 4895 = 0.5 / 81.1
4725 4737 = 0.2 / 78.6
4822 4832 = -0.4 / 85.2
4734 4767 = 0.2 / 80.3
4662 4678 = 0.7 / 75.6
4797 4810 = -0.7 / 86.3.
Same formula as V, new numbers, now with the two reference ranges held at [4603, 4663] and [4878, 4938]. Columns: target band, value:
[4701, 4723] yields 0.085 mag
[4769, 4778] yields 0.026 mag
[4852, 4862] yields 0.164 mag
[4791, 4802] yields -0.057 mag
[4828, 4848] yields -0.009 mag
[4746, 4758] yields 0.006 mag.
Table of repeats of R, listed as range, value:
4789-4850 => 98.2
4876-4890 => 87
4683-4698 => 80.9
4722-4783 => 88.2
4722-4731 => 80.5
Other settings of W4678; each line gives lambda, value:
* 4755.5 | 77.2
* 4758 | 83.2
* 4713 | 78.5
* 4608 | 80.3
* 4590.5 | 78.6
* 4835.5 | 83.2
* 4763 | 88.2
